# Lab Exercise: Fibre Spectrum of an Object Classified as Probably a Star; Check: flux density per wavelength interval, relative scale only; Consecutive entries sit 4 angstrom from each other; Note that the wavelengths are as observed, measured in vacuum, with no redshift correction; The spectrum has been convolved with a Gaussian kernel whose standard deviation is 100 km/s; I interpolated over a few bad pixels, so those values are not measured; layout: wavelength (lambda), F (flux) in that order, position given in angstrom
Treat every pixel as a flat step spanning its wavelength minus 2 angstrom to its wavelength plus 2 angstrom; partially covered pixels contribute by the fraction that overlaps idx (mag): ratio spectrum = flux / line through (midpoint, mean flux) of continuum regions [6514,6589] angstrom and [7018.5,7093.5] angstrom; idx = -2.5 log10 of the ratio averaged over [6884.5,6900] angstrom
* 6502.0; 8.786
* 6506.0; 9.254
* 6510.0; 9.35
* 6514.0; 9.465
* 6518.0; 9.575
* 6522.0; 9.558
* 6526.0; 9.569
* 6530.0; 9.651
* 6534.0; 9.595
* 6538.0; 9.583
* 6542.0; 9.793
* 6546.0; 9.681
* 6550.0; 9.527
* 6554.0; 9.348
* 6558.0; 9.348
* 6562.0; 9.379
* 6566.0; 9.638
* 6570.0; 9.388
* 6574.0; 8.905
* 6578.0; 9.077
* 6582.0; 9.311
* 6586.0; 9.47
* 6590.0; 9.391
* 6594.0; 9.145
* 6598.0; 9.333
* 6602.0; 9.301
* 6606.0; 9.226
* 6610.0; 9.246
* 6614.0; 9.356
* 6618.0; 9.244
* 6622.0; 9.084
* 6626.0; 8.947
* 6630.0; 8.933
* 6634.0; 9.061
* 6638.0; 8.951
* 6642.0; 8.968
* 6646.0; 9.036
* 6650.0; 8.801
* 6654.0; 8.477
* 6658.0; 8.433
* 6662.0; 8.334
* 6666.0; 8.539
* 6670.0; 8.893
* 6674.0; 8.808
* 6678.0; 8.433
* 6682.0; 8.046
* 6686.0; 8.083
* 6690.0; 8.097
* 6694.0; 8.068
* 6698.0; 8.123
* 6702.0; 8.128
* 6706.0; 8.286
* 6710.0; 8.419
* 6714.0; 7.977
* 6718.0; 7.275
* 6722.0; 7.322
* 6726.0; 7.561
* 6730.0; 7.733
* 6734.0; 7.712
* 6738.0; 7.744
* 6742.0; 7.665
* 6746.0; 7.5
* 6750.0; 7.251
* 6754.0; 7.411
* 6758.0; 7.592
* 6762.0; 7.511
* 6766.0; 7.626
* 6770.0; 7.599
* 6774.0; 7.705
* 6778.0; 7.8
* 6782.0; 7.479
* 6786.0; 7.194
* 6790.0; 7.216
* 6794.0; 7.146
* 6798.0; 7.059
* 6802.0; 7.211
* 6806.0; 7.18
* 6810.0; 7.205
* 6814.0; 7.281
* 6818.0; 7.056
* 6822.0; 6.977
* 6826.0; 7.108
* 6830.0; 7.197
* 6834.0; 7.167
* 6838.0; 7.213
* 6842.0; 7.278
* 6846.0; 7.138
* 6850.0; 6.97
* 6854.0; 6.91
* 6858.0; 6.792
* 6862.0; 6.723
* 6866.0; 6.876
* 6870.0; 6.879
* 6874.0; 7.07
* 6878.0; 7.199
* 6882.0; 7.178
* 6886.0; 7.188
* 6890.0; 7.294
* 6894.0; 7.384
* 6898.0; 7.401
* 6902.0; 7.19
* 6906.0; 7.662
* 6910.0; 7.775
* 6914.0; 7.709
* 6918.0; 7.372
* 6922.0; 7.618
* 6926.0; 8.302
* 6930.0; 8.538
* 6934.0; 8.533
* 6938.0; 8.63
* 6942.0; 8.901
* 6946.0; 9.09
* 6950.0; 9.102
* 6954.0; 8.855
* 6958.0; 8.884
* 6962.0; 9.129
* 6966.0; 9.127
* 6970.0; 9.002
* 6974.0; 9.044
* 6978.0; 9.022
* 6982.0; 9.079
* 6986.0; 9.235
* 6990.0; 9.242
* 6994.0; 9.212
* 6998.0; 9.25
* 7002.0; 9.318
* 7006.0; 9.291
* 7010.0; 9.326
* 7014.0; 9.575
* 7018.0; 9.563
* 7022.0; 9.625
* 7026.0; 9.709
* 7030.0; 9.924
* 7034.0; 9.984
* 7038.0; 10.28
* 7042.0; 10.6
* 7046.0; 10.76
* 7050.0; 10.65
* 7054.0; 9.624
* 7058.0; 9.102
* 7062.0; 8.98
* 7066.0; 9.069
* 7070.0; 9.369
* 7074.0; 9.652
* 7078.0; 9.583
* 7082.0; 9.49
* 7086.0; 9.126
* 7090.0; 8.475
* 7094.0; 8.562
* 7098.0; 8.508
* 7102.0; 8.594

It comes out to 0.29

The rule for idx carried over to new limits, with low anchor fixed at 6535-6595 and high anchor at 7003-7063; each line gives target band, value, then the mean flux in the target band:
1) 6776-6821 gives 0.31 mag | 7.25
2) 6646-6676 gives 0.10 mag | 8.64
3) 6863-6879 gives 0.35 mag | 6.98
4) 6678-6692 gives 0.17 mag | 8.13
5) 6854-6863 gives 0.38 mag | 6.8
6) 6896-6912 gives 0.28 mag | 7.51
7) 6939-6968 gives 0.09 mag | 9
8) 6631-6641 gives 0.06 mag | 8.99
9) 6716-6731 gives 0.27 mag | 7.46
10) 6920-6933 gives 0.19 mag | 8.18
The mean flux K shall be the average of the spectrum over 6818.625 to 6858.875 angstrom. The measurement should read 7.08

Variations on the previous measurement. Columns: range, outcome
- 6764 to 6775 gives 7.64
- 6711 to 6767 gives 7.58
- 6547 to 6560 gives 9.43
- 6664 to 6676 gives 8.75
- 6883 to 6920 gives 7.43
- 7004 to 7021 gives 9.45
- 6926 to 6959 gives 8.78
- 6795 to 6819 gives 7.17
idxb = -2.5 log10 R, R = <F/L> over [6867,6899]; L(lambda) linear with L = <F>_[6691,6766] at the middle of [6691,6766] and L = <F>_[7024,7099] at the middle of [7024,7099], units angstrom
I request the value 0.19 mag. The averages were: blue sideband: 7.74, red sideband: 9.56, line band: 7.18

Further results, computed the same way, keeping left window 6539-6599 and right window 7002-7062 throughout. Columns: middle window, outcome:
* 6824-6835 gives 0.322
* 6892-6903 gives 0.302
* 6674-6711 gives 0.158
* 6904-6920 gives 0.261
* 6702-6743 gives 0.219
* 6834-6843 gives 0.312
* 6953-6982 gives 0.085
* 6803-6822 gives 0.319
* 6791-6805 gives 0.320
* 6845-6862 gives 0.362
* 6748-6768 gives 0.267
